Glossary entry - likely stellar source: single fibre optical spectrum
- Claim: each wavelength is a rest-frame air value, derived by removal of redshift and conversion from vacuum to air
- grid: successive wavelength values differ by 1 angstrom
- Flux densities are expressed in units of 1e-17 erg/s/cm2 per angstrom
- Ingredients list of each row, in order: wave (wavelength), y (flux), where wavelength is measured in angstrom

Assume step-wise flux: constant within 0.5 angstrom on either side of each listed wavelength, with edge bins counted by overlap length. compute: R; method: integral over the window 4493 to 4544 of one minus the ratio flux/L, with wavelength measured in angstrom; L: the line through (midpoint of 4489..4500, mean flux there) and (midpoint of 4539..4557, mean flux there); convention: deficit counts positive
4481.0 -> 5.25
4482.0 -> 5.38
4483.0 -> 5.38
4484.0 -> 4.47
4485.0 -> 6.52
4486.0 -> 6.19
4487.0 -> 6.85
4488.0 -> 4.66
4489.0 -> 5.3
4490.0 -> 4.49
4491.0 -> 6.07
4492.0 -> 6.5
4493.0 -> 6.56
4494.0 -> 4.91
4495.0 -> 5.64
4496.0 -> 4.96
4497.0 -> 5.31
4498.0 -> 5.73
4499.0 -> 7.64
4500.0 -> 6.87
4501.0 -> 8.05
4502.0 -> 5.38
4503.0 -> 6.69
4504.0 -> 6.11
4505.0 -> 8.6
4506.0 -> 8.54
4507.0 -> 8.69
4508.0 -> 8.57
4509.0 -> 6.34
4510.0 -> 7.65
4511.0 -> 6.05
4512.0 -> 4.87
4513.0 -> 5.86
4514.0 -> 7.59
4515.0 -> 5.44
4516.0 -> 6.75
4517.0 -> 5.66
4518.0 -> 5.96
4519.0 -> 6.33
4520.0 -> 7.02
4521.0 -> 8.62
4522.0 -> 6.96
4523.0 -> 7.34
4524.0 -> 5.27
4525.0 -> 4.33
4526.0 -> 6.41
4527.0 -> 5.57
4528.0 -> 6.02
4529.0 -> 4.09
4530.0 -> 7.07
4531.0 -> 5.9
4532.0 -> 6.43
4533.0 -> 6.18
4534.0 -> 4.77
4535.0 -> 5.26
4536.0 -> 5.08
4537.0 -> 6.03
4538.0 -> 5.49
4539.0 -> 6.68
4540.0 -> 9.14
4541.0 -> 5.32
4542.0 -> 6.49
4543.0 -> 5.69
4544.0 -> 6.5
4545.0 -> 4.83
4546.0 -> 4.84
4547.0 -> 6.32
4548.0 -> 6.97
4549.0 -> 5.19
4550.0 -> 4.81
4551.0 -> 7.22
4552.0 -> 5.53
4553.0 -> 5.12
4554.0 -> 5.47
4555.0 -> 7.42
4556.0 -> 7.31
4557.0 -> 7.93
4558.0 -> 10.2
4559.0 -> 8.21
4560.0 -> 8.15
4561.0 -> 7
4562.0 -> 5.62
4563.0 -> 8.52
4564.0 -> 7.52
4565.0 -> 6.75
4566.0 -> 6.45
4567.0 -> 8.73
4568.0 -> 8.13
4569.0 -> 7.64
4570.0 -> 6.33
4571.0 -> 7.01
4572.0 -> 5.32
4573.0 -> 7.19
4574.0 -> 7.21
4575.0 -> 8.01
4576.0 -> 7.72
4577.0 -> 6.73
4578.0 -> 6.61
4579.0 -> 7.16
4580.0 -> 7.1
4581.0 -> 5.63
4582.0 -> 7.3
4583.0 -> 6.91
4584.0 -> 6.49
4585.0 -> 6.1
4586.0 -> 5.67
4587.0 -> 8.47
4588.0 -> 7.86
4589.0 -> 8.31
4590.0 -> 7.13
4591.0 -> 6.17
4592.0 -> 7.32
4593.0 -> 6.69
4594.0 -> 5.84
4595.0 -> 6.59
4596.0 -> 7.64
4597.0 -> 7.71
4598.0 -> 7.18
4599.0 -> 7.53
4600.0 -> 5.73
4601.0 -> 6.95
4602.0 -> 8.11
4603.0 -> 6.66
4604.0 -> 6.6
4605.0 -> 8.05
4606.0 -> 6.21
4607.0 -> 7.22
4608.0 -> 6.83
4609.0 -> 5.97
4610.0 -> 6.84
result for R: -3.2 angstrom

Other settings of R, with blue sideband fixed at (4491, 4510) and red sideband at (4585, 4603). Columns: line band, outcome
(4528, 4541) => 1.7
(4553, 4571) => -1.2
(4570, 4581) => 0.1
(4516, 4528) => 0.9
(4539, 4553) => 1.7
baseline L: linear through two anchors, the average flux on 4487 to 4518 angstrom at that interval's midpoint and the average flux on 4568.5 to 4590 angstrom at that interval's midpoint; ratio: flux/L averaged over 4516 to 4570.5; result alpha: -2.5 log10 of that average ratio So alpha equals 0.04 mag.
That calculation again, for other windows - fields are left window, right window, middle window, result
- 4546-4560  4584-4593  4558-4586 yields -0.034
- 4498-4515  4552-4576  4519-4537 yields 0.177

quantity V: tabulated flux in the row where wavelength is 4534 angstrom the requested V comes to 4.77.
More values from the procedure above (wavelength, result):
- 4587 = 8.47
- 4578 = 6.61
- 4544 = 6.5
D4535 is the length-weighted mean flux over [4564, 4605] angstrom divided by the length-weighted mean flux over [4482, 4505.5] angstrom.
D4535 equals 1.2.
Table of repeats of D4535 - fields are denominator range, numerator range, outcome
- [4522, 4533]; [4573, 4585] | 1.18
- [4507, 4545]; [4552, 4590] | 1.14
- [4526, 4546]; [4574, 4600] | 1.19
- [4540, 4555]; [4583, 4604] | 1.18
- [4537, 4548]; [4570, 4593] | 1.13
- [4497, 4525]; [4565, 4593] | 1.04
